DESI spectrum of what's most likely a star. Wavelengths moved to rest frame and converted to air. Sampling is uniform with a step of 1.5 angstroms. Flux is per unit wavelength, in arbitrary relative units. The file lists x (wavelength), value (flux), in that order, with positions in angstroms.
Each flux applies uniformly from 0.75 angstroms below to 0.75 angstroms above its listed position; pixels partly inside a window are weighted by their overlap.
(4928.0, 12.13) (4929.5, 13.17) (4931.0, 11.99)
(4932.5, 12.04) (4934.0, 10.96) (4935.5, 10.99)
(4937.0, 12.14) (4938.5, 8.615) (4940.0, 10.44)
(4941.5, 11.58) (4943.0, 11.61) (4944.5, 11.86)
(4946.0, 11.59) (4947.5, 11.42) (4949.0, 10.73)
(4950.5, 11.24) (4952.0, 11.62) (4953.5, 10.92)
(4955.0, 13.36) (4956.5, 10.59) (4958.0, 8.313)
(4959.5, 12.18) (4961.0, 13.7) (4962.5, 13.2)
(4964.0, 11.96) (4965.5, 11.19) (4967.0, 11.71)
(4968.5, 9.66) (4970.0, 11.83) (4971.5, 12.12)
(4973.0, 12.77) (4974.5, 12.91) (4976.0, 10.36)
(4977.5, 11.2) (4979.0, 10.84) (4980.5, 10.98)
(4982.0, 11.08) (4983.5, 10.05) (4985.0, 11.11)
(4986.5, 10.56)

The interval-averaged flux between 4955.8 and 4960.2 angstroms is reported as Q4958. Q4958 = 10.3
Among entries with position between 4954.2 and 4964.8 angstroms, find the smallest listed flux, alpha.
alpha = 8.313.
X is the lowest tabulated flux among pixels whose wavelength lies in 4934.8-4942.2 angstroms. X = 8.615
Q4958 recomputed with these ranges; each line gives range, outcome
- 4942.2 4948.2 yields 11.6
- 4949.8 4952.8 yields 11.4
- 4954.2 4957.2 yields 12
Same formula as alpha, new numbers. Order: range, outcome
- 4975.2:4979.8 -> 10.36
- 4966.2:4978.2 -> 9.66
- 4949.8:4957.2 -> 10.59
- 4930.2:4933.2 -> 11.99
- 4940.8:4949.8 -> 10.73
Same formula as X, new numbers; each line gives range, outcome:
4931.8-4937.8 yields 10.96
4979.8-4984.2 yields 10.05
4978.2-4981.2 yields 10.84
